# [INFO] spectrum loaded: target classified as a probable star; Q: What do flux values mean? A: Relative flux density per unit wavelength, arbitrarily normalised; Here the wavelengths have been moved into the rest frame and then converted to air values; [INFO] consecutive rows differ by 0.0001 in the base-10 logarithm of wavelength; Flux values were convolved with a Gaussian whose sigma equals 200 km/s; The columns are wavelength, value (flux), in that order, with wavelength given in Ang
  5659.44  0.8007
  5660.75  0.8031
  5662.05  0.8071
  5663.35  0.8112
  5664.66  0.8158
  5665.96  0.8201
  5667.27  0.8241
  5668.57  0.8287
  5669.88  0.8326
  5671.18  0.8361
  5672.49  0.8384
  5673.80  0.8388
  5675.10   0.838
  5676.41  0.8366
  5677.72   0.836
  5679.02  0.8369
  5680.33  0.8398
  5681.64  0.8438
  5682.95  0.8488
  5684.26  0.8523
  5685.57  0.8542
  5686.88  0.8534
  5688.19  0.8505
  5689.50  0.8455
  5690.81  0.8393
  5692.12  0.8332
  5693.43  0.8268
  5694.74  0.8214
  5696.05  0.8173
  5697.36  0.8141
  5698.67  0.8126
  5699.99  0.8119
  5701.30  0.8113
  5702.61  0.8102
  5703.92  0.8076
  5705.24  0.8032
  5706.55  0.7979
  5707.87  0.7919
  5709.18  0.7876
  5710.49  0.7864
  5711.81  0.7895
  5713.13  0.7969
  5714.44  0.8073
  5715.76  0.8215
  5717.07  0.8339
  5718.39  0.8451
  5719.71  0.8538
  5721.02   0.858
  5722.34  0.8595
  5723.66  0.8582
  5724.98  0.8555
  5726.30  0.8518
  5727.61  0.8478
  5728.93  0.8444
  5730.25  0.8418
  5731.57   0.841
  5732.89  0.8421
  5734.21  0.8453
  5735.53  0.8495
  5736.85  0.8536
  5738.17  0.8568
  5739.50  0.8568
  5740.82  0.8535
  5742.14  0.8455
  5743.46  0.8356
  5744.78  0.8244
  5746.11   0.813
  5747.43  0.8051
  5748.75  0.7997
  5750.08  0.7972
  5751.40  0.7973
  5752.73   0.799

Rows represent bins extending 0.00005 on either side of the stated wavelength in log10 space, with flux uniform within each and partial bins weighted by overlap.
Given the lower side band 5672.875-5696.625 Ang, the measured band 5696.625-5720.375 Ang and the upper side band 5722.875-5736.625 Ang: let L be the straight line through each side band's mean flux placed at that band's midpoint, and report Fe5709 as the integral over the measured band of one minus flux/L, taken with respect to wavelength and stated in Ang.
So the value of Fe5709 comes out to 1.0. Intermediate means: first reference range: 0.84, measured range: 0.81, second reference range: 0.848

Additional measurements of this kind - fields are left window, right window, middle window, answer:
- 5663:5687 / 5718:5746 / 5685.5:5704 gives 0.3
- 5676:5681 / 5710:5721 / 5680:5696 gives -0.2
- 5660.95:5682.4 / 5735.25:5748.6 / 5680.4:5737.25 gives 0.2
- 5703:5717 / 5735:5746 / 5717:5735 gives -0.5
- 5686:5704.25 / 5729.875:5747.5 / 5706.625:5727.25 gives 0.2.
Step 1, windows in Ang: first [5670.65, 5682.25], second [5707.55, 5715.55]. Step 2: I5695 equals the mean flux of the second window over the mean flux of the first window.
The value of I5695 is 0.95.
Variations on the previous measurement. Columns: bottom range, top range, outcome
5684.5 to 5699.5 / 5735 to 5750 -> 1.00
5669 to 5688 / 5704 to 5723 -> 0.97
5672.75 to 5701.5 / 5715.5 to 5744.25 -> 1.02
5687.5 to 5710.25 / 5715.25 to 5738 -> 1.04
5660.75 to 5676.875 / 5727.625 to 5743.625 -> 1.03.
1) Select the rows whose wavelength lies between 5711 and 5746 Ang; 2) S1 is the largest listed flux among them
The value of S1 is 0.8595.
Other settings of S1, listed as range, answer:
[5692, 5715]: 0.8332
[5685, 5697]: 0.8542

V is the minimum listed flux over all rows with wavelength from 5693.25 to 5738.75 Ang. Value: 0.7864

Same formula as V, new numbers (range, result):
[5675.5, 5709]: 0.7919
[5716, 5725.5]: 0.8339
